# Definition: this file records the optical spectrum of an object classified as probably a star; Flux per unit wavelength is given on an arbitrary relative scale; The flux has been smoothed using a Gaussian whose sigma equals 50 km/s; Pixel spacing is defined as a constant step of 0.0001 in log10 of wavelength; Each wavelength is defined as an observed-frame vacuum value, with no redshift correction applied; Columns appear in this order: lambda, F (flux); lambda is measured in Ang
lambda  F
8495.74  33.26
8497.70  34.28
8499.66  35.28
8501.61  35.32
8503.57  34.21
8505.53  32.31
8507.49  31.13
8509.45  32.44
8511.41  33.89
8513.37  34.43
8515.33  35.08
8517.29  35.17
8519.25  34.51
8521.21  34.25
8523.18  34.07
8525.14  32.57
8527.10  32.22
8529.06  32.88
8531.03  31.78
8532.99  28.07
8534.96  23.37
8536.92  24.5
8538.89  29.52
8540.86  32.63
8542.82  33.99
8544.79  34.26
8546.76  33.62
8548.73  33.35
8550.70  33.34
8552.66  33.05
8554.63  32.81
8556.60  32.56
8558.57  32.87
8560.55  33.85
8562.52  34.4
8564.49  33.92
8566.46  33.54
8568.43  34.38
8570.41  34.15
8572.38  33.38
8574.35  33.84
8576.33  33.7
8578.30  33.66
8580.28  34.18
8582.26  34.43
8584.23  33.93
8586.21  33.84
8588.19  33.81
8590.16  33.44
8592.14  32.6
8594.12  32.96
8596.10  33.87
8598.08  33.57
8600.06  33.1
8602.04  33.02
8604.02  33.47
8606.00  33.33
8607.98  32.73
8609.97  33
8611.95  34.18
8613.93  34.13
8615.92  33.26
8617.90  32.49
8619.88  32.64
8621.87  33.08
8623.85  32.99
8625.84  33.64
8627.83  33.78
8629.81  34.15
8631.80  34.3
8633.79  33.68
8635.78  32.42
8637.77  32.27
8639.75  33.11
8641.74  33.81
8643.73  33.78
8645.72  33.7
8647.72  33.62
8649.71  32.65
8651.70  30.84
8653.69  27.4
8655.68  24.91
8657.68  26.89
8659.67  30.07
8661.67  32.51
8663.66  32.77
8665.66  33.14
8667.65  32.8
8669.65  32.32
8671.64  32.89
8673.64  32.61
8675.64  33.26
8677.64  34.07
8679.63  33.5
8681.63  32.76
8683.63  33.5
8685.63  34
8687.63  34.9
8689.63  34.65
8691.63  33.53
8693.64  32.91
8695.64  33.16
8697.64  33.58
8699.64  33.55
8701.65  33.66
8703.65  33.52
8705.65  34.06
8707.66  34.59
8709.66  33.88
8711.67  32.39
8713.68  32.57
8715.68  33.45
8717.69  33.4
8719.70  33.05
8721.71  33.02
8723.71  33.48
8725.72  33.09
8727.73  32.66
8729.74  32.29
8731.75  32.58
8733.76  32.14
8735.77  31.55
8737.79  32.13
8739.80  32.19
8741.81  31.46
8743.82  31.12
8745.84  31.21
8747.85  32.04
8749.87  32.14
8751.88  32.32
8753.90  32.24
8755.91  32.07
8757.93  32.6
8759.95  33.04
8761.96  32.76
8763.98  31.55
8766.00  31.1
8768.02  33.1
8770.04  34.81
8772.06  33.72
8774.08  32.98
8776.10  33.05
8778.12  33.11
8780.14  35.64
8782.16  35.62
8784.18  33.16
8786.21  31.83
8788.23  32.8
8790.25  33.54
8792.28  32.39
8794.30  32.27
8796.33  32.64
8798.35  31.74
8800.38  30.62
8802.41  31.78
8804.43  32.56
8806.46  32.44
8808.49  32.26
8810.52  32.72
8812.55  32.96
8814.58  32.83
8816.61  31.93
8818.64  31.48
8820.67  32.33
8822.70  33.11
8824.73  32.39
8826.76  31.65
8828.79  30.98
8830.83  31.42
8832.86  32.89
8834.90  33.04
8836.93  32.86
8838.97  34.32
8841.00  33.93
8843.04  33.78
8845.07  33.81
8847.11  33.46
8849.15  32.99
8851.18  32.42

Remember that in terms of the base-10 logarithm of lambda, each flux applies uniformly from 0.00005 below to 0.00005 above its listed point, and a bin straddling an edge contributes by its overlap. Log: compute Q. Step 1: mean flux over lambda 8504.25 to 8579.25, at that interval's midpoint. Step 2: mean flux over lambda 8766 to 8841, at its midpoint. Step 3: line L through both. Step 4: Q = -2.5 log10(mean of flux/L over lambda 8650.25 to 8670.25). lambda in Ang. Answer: 0.081 mag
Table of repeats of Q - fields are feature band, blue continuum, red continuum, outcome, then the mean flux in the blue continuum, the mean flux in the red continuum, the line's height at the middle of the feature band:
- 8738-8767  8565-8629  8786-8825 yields 0.02 mag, 33.5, 32.3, 32.6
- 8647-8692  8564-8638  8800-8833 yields 0.03 mag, 33.5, 32.1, 33.1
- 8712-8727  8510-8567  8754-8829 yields -0.02 mag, 32.6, 32.7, 32.6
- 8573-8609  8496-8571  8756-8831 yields -0.02 mag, 32.8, 32.6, 32.8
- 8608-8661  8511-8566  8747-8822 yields 0.01 mag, 32.5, 32.7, 32.6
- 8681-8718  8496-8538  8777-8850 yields -0.03 mag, 32.5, 32.8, 32.6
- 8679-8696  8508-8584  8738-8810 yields -0.03 mag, 32.9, 32.6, 32.7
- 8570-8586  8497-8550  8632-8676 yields -0.05 mag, 32.6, 31.9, 32.3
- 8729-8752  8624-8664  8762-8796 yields 0.03 mag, 32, 33.1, 32.8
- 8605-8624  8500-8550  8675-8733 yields -0.01 mag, 32.4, 33.4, 32.9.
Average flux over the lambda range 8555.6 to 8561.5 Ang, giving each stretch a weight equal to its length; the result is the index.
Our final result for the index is 33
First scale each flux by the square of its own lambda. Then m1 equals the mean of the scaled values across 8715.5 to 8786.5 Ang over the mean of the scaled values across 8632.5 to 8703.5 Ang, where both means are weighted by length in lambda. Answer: 1.0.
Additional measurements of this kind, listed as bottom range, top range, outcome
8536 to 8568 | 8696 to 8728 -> 1.06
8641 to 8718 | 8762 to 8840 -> 1.03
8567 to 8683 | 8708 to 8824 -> 1.02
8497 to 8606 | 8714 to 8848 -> 1.04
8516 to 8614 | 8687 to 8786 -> 1.04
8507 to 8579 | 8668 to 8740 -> 1.05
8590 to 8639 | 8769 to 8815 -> 1.03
